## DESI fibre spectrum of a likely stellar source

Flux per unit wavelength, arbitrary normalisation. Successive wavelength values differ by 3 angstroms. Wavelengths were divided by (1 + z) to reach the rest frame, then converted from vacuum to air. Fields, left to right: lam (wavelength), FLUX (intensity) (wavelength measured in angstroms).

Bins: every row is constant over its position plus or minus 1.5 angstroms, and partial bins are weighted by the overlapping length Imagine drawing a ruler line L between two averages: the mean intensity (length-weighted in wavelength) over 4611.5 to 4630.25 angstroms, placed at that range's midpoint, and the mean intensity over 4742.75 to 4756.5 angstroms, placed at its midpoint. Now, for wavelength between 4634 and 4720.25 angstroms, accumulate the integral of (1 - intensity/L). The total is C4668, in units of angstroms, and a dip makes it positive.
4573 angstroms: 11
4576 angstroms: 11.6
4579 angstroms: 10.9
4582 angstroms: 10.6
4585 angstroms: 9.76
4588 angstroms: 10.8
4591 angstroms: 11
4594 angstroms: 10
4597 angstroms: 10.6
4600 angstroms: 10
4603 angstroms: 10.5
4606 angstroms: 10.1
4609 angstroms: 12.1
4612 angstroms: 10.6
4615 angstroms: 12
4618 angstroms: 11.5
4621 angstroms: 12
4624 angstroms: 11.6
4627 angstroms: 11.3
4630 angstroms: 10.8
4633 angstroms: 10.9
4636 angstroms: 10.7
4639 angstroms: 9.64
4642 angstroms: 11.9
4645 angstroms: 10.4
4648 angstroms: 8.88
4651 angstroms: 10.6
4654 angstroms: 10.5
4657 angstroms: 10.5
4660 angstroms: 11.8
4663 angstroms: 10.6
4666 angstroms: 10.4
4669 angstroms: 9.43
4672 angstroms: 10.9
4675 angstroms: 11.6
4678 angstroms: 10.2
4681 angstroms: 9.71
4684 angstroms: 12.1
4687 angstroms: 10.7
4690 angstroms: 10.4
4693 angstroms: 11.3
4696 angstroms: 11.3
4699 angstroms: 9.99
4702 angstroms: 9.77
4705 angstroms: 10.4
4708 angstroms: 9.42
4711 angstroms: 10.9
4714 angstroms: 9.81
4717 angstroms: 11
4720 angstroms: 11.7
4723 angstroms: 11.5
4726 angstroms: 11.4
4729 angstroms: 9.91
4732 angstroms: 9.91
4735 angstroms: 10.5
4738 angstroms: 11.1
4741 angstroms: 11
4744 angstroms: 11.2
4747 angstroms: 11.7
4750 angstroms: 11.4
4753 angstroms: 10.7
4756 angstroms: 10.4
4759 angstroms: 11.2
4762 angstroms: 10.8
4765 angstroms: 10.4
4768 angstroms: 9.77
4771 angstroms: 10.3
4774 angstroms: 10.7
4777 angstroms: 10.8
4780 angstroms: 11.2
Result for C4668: 5.9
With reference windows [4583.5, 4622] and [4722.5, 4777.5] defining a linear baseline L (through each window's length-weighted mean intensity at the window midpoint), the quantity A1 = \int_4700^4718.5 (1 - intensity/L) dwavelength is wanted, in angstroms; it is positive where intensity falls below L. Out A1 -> 1.0 angstroms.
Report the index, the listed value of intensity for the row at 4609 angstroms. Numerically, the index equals 12.1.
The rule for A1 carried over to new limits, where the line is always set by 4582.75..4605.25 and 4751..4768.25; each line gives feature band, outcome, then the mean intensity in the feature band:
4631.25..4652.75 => 0.0 angstroms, 10.4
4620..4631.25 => -1.1 angstroms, 11.4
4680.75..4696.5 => -0.7 angstroms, 11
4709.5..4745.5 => -0.8 angstroms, 10.8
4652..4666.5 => -0.4 angstroms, 10.8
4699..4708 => 0.5 angstroms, 9.96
